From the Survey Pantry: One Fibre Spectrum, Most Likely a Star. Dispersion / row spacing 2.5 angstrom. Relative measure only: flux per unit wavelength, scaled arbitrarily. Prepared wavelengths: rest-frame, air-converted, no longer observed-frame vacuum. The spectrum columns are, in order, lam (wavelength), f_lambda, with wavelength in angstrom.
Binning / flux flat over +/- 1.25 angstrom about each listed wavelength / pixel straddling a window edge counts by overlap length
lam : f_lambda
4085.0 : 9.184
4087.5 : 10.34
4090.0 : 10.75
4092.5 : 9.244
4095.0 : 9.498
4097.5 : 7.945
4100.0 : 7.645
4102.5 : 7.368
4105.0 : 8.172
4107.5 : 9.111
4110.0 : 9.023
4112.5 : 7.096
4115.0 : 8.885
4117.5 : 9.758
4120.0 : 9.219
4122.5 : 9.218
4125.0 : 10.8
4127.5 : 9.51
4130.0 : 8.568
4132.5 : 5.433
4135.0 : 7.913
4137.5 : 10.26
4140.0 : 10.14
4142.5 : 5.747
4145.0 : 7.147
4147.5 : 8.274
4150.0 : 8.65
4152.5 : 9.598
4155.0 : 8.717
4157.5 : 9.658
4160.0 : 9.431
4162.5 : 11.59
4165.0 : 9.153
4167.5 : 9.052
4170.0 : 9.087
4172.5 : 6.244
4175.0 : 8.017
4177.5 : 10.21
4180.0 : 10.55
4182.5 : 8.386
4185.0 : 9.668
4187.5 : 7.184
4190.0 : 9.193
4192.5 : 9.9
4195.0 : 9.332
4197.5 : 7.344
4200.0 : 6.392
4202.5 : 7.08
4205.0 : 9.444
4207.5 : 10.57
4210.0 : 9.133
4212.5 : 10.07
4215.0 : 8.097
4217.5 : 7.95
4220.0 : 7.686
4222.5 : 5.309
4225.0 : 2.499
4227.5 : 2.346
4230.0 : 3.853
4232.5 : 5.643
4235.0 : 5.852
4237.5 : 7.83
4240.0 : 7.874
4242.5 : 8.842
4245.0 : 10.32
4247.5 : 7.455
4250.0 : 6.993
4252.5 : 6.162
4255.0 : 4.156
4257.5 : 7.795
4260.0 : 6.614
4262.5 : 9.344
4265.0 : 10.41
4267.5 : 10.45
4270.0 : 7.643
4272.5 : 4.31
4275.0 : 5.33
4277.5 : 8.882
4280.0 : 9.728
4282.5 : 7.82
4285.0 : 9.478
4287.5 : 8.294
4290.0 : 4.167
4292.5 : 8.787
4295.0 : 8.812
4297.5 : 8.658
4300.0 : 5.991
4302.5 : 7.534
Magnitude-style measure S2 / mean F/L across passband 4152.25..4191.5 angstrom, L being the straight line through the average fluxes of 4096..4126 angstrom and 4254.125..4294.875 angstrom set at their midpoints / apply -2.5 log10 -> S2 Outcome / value -0.095 mag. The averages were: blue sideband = 8.68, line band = 9.1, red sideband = 7.76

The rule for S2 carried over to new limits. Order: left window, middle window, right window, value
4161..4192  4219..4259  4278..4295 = 0.33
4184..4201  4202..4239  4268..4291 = 0.18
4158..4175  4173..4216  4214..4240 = -0.18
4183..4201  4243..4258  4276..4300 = 0.15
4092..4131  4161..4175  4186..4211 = -0.04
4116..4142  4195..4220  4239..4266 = -0.03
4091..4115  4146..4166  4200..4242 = -0.20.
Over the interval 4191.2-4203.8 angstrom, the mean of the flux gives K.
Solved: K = 8.02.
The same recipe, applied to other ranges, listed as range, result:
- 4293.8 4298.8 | 8.71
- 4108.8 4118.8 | 8.69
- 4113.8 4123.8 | 9.28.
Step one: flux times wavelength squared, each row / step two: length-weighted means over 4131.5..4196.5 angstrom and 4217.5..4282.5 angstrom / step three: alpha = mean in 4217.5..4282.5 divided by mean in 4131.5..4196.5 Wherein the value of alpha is 0.8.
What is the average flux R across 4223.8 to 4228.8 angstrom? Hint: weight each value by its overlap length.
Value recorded 2.44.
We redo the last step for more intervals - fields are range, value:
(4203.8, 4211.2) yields 9.72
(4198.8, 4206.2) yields 7.63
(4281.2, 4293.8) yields 7.72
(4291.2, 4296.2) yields 8.75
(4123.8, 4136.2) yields 8.44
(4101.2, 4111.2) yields 8.41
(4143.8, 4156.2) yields 8.48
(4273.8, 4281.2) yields 7.99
